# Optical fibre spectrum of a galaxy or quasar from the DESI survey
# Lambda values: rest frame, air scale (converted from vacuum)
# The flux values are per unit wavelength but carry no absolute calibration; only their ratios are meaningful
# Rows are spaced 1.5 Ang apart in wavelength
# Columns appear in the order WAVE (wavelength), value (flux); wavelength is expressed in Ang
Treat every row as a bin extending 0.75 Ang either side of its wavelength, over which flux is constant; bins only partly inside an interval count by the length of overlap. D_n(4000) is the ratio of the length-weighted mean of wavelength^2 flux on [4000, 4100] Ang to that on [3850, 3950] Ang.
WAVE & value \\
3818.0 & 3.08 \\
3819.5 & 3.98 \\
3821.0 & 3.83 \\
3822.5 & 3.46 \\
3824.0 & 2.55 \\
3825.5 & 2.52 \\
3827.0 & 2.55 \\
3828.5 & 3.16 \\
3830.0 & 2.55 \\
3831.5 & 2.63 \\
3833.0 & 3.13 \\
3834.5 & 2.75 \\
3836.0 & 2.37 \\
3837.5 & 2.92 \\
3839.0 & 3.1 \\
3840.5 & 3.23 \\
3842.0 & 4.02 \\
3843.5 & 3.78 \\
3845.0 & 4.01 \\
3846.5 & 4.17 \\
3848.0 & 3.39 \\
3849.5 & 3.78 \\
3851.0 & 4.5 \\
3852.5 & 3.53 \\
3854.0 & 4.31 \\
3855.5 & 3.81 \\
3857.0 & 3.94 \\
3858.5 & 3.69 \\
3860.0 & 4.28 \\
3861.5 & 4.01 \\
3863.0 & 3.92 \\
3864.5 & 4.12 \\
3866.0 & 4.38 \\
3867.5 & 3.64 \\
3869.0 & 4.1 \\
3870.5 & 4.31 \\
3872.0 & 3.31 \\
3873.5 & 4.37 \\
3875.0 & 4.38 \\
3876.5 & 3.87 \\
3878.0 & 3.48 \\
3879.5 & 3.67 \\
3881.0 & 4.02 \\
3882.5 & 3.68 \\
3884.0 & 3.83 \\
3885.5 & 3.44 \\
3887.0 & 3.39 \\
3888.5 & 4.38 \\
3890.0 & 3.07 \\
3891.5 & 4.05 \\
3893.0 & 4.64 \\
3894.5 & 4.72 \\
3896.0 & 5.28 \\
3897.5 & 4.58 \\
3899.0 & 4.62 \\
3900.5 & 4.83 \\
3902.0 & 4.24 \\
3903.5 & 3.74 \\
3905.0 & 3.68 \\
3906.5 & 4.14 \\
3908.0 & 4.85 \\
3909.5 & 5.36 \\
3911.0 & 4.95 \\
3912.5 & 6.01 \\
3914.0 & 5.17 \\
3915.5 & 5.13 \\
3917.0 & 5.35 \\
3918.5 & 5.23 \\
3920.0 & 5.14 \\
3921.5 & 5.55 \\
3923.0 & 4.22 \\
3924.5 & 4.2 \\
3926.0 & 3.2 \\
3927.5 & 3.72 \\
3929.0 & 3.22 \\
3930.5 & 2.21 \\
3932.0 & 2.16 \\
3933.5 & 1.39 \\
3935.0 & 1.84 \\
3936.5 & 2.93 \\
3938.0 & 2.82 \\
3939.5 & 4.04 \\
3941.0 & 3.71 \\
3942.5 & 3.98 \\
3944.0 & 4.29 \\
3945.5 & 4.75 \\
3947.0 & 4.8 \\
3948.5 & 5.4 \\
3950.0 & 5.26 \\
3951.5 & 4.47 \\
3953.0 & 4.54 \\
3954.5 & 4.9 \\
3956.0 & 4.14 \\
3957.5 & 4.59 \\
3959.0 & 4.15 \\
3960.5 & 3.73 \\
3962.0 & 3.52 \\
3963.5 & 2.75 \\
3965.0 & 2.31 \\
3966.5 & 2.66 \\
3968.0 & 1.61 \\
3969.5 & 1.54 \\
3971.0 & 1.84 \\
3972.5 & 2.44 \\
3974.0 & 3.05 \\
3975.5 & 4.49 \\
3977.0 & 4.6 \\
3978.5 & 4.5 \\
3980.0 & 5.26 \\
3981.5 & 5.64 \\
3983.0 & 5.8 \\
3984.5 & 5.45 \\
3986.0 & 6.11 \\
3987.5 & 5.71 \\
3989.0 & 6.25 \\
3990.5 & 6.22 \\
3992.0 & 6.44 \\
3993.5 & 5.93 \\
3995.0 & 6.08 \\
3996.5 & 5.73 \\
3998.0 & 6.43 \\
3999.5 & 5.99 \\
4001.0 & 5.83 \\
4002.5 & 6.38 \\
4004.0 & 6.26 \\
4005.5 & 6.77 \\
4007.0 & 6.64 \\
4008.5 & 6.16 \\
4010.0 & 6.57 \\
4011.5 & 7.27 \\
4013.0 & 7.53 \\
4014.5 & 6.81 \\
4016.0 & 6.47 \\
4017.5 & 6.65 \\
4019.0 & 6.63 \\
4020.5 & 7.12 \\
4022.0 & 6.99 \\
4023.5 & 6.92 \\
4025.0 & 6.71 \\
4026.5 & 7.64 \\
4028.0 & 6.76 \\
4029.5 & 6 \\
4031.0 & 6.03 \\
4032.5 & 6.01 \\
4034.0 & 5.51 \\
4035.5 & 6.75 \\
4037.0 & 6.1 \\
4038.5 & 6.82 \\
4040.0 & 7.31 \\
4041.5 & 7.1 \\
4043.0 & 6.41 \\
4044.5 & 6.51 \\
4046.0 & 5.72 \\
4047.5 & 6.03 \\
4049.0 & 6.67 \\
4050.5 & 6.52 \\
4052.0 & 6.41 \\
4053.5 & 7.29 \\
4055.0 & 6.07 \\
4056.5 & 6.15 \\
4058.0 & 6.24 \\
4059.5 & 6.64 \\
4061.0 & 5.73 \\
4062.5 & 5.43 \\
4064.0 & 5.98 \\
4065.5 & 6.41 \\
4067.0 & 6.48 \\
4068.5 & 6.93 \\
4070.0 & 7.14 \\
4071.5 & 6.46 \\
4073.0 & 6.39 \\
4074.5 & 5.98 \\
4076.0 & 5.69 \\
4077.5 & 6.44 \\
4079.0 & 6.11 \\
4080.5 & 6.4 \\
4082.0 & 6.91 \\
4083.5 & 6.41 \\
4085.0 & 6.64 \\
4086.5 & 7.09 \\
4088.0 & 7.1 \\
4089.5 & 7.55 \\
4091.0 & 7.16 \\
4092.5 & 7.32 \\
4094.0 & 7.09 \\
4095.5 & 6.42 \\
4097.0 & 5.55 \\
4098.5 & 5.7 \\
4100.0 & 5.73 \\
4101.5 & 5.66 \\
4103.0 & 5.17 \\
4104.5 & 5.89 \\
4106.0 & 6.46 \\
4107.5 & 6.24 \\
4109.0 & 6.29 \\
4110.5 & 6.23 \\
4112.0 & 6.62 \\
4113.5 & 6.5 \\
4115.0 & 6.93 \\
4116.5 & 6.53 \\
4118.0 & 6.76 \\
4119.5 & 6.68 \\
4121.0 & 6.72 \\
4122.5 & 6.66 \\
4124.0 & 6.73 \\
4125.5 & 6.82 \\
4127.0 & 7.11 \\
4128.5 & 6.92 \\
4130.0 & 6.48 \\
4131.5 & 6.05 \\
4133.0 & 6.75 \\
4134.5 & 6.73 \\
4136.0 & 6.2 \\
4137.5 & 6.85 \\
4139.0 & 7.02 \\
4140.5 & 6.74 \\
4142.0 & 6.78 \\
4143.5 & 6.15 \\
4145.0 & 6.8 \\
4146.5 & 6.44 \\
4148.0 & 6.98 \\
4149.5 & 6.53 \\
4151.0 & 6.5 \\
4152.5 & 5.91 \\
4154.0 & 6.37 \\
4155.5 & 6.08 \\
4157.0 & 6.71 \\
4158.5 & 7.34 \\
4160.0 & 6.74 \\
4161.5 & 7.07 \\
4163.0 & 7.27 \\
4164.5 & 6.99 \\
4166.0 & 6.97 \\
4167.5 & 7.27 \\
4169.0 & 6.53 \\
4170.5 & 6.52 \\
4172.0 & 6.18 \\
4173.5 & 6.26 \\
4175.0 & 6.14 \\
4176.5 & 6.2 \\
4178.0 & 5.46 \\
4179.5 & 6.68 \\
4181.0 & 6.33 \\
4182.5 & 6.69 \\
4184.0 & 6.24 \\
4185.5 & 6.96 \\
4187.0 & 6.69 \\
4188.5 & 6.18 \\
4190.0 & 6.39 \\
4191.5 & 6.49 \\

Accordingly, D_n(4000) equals 1.72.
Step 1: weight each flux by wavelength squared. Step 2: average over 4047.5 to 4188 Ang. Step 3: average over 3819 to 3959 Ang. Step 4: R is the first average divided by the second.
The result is 1.85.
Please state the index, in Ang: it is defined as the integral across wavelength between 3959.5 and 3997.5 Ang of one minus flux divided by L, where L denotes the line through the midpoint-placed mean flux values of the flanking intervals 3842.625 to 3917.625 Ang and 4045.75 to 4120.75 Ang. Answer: 6.5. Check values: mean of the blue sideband 4.2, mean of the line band 4.4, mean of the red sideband 6.41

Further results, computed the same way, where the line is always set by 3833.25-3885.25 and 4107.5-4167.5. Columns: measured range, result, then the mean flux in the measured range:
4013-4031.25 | -4.4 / 6.78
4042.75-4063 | -1.7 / 6.28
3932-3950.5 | 3.8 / 3.68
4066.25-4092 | -2.5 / 6.65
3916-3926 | -0.9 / 4.82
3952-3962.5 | 1.2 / 4.25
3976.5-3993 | -1.9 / 5.65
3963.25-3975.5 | 6.3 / 2.39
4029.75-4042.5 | -1.9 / 6.44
